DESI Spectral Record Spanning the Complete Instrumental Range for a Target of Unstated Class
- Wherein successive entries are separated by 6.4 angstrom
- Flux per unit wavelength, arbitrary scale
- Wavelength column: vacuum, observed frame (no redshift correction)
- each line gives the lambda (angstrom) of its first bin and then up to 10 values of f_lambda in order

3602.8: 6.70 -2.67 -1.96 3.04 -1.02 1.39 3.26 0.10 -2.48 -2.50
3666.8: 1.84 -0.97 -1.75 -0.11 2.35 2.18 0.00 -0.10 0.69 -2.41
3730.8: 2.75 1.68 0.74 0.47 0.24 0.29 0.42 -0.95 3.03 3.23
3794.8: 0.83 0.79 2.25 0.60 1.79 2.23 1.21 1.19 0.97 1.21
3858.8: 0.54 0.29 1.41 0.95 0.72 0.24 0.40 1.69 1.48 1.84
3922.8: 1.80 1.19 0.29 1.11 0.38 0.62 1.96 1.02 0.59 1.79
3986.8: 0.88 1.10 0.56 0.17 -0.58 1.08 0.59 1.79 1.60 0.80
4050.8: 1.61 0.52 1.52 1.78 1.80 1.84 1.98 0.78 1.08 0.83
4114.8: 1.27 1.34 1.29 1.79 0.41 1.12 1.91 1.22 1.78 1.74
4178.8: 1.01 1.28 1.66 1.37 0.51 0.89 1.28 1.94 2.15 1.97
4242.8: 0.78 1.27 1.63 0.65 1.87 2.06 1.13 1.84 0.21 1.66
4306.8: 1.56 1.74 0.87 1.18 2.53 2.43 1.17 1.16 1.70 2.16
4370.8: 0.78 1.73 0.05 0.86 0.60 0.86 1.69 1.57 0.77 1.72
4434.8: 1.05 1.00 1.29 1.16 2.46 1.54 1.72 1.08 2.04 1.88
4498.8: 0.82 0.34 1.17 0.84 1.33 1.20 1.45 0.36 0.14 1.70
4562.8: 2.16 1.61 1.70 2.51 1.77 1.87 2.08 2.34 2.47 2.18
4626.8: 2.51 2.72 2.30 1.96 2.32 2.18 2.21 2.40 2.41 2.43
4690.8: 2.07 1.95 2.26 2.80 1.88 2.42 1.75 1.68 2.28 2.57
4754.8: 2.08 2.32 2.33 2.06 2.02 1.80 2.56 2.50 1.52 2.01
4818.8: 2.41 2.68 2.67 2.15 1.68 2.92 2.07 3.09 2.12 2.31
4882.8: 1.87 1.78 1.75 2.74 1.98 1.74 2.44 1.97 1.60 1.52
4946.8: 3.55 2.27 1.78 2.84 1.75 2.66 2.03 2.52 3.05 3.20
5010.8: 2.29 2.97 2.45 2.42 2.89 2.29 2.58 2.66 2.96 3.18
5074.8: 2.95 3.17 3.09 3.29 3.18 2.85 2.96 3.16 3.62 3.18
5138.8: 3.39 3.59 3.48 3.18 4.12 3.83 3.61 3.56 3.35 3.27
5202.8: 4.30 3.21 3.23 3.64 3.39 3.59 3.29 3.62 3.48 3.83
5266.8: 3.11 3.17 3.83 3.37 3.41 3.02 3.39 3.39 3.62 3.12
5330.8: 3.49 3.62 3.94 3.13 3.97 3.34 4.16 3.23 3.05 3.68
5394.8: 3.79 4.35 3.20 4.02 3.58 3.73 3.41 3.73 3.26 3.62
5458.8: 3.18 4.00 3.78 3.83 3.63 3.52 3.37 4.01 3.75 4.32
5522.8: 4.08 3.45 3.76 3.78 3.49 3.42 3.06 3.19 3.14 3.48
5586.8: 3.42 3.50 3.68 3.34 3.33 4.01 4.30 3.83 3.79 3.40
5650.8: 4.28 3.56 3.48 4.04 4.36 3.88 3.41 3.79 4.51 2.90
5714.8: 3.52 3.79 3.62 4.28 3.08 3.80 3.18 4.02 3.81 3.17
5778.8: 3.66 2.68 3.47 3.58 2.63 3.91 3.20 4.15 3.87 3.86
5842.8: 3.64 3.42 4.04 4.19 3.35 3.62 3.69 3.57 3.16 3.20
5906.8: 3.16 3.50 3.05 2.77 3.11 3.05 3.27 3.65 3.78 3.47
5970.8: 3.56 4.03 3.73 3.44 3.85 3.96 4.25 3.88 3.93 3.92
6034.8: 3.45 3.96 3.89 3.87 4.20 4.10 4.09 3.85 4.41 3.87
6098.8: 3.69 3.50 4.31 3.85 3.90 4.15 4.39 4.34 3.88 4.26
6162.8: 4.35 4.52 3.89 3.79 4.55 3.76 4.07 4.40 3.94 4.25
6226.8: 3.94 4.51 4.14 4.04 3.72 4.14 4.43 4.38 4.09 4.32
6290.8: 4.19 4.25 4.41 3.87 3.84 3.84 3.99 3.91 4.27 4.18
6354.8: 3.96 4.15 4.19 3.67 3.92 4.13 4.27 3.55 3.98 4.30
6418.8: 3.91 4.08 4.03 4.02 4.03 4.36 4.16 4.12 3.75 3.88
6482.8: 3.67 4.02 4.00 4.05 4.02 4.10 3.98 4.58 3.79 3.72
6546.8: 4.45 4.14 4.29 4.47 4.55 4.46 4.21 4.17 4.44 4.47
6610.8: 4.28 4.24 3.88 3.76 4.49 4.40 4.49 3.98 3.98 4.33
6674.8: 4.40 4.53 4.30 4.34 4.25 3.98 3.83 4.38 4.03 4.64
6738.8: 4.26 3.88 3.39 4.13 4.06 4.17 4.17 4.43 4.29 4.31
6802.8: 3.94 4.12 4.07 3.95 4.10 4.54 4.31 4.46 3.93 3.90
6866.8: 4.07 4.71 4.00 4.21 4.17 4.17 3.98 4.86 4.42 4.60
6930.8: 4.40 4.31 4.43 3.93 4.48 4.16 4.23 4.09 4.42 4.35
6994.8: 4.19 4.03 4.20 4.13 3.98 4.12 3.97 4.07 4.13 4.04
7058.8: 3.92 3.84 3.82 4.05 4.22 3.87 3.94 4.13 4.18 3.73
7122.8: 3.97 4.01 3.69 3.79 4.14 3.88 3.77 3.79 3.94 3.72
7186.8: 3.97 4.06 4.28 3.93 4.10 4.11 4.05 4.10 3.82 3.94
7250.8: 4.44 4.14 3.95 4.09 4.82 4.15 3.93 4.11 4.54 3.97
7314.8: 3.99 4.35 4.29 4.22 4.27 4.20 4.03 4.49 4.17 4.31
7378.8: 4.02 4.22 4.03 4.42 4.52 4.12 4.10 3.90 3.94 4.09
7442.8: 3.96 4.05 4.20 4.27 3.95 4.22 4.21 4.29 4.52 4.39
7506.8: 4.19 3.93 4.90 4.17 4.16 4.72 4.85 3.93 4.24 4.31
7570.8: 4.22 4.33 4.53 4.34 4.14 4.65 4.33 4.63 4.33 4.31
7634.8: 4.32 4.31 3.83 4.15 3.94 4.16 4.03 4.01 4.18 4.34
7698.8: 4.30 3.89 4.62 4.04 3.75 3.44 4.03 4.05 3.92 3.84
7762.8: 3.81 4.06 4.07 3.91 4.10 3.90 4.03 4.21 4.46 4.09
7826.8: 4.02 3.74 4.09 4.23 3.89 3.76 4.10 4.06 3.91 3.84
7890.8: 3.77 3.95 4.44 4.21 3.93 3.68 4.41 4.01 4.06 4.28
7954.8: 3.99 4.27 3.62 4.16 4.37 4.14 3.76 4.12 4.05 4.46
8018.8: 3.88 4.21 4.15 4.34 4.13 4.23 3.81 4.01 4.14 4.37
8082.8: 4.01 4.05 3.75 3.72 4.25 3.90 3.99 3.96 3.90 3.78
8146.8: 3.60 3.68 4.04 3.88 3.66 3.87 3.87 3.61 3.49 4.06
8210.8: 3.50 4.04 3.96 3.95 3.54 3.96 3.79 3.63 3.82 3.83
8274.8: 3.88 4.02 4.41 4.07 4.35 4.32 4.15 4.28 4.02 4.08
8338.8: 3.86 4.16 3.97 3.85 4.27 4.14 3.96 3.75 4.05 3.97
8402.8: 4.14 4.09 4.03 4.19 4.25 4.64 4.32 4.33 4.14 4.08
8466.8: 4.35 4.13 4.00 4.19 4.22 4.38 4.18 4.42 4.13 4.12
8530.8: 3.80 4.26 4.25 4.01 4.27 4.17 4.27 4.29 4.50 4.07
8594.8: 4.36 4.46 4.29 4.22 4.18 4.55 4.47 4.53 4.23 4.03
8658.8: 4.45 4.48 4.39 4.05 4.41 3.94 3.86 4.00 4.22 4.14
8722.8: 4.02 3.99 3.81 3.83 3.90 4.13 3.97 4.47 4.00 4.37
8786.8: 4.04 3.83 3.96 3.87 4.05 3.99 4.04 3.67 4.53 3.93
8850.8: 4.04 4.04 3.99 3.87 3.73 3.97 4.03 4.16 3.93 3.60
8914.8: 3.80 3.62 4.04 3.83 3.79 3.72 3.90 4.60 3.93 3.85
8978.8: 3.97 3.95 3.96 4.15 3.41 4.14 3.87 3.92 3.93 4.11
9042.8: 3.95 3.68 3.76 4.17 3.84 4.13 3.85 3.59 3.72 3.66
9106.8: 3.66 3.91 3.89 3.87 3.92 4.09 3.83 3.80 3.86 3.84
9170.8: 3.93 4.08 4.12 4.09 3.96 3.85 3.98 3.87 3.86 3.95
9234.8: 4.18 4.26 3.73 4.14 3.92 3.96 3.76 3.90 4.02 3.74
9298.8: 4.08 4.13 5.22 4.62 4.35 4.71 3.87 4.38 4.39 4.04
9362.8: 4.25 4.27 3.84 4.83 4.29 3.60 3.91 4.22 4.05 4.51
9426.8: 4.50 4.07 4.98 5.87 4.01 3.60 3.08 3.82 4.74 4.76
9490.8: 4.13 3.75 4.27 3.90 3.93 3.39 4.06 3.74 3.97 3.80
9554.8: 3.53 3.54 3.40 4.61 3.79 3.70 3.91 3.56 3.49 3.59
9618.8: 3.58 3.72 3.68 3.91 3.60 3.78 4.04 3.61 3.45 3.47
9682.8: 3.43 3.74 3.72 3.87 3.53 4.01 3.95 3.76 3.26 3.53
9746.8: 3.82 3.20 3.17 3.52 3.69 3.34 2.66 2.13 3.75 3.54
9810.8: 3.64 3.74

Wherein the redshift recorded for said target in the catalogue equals 0.145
